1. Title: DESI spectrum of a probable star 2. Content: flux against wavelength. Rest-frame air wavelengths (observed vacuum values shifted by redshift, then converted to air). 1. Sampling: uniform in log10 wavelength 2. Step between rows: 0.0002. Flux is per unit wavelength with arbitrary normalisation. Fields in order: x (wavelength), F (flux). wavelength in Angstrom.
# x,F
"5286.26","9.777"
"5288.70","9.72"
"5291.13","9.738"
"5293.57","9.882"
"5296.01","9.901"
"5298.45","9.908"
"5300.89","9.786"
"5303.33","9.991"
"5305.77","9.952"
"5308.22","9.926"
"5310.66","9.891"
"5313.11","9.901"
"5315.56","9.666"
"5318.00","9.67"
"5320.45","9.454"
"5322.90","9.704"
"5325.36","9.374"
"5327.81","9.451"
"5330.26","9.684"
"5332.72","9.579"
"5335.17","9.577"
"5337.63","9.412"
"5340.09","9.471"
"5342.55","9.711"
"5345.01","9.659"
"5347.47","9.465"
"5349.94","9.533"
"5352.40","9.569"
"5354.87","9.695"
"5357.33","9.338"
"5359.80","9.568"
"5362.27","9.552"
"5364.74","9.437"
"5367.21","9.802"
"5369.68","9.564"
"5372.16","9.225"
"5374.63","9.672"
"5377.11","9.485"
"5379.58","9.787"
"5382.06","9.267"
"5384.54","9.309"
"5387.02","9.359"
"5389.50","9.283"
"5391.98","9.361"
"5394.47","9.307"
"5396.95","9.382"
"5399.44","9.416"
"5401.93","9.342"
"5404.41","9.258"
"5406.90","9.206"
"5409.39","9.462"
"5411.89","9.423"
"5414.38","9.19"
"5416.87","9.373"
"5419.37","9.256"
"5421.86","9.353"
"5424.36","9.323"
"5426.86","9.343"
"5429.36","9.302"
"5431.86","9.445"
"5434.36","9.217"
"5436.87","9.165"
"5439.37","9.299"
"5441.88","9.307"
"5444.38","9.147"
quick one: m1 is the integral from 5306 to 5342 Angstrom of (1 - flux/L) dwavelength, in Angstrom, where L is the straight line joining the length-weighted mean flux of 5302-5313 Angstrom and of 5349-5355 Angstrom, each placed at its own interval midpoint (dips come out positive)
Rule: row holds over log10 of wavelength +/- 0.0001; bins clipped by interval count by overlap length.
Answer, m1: 0.6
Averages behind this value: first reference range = 9.93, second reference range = 9.58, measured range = 9.64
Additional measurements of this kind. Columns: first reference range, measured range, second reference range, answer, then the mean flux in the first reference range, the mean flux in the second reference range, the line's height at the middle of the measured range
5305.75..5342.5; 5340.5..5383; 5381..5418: -0.3 Angstrom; 9.64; 9.33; 9.48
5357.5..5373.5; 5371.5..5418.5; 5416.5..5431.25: 0.2 Angstrom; 9.51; 9.33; 9.42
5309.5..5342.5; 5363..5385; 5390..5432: -0.1 Angstrom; 9.61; 9.33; 9.45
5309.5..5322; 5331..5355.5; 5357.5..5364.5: 0.1 Angstrom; 9.72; 9.5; 9.59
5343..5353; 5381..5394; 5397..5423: 0.1 Angstrom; 9.57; 9.33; 9.42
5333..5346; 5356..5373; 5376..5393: 0.0 Angstrom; 9.57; 9.41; 9.48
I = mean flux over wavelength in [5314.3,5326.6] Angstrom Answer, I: 9.58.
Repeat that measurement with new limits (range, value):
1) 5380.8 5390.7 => 9.3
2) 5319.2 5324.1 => 9.58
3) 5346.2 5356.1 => 9.56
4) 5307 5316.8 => 9.85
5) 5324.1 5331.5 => 9.5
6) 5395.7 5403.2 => 9.39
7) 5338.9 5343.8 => 9.59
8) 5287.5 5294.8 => 9.78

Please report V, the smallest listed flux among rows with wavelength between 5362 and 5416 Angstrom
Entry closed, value 9.19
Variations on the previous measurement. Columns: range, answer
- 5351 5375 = 9.225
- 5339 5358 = 9.338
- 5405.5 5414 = 9.206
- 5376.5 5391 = 9.267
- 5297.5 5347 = 9.374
